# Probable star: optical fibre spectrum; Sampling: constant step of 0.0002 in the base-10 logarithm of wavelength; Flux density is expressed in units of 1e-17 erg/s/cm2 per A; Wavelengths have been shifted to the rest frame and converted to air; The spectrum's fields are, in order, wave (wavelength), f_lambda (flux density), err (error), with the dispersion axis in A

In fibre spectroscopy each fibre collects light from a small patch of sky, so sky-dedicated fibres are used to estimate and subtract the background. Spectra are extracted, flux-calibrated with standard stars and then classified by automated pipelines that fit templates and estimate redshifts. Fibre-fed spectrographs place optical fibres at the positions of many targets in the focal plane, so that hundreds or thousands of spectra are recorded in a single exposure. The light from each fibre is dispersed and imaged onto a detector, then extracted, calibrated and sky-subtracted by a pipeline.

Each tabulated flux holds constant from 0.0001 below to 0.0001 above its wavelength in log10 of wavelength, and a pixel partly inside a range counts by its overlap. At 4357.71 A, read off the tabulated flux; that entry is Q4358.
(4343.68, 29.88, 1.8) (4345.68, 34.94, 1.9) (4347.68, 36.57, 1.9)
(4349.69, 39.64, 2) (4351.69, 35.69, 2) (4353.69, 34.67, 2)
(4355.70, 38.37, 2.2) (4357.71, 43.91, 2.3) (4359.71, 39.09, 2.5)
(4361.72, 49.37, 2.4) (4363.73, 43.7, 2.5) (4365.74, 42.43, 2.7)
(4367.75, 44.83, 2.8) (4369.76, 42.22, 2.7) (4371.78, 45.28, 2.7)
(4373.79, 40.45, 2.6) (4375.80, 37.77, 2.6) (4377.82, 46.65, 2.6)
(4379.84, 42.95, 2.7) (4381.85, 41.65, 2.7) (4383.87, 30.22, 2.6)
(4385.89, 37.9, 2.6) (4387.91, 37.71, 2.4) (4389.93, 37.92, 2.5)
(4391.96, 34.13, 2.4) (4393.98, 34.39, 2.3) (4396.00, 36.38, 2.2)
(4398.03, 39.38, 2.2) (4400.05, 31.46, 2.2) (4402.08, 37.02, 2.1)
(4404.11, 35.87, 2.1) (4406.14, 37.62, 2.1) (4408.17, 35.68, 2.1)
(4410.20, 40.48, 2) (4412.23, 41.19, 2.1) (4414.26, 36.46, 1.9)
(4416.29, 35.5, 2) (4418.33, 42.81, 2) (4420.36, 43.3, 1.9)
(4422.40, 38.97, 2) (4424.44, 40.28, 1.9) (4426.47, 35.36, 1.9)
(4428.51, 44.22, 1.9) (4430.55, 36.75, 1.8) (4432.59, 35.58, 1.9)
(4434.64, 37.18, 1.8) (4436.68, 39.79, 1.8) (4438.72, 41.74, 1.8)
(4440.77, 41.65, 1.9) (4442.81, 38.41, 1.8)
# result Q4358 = 43.91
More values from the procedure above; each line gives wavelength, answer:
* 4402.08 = 37.02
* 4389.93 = 37.92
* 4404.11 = 35.87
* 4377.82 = 46.65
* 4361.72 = 49.37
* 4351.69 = 35.69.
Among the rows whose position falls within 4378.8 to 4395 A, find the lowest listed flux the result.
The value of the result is 30.22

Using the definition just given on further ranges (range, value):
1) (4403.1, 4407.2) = 35.87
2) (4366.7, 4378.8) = 37.77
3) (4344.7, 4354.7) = 34.67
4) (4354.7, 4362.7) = 38.37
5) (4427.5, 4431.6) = 36.75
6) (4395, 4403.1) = 31.46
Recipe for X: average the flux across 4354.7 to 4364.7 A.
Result 42.9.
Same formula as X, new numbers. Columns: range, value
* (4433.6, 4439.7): 39.5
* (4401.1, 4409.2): 36.5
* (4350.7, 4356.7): 36.2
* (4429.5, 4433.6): 36.2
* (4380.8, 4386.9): 36.7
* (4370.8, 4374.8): 42.9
